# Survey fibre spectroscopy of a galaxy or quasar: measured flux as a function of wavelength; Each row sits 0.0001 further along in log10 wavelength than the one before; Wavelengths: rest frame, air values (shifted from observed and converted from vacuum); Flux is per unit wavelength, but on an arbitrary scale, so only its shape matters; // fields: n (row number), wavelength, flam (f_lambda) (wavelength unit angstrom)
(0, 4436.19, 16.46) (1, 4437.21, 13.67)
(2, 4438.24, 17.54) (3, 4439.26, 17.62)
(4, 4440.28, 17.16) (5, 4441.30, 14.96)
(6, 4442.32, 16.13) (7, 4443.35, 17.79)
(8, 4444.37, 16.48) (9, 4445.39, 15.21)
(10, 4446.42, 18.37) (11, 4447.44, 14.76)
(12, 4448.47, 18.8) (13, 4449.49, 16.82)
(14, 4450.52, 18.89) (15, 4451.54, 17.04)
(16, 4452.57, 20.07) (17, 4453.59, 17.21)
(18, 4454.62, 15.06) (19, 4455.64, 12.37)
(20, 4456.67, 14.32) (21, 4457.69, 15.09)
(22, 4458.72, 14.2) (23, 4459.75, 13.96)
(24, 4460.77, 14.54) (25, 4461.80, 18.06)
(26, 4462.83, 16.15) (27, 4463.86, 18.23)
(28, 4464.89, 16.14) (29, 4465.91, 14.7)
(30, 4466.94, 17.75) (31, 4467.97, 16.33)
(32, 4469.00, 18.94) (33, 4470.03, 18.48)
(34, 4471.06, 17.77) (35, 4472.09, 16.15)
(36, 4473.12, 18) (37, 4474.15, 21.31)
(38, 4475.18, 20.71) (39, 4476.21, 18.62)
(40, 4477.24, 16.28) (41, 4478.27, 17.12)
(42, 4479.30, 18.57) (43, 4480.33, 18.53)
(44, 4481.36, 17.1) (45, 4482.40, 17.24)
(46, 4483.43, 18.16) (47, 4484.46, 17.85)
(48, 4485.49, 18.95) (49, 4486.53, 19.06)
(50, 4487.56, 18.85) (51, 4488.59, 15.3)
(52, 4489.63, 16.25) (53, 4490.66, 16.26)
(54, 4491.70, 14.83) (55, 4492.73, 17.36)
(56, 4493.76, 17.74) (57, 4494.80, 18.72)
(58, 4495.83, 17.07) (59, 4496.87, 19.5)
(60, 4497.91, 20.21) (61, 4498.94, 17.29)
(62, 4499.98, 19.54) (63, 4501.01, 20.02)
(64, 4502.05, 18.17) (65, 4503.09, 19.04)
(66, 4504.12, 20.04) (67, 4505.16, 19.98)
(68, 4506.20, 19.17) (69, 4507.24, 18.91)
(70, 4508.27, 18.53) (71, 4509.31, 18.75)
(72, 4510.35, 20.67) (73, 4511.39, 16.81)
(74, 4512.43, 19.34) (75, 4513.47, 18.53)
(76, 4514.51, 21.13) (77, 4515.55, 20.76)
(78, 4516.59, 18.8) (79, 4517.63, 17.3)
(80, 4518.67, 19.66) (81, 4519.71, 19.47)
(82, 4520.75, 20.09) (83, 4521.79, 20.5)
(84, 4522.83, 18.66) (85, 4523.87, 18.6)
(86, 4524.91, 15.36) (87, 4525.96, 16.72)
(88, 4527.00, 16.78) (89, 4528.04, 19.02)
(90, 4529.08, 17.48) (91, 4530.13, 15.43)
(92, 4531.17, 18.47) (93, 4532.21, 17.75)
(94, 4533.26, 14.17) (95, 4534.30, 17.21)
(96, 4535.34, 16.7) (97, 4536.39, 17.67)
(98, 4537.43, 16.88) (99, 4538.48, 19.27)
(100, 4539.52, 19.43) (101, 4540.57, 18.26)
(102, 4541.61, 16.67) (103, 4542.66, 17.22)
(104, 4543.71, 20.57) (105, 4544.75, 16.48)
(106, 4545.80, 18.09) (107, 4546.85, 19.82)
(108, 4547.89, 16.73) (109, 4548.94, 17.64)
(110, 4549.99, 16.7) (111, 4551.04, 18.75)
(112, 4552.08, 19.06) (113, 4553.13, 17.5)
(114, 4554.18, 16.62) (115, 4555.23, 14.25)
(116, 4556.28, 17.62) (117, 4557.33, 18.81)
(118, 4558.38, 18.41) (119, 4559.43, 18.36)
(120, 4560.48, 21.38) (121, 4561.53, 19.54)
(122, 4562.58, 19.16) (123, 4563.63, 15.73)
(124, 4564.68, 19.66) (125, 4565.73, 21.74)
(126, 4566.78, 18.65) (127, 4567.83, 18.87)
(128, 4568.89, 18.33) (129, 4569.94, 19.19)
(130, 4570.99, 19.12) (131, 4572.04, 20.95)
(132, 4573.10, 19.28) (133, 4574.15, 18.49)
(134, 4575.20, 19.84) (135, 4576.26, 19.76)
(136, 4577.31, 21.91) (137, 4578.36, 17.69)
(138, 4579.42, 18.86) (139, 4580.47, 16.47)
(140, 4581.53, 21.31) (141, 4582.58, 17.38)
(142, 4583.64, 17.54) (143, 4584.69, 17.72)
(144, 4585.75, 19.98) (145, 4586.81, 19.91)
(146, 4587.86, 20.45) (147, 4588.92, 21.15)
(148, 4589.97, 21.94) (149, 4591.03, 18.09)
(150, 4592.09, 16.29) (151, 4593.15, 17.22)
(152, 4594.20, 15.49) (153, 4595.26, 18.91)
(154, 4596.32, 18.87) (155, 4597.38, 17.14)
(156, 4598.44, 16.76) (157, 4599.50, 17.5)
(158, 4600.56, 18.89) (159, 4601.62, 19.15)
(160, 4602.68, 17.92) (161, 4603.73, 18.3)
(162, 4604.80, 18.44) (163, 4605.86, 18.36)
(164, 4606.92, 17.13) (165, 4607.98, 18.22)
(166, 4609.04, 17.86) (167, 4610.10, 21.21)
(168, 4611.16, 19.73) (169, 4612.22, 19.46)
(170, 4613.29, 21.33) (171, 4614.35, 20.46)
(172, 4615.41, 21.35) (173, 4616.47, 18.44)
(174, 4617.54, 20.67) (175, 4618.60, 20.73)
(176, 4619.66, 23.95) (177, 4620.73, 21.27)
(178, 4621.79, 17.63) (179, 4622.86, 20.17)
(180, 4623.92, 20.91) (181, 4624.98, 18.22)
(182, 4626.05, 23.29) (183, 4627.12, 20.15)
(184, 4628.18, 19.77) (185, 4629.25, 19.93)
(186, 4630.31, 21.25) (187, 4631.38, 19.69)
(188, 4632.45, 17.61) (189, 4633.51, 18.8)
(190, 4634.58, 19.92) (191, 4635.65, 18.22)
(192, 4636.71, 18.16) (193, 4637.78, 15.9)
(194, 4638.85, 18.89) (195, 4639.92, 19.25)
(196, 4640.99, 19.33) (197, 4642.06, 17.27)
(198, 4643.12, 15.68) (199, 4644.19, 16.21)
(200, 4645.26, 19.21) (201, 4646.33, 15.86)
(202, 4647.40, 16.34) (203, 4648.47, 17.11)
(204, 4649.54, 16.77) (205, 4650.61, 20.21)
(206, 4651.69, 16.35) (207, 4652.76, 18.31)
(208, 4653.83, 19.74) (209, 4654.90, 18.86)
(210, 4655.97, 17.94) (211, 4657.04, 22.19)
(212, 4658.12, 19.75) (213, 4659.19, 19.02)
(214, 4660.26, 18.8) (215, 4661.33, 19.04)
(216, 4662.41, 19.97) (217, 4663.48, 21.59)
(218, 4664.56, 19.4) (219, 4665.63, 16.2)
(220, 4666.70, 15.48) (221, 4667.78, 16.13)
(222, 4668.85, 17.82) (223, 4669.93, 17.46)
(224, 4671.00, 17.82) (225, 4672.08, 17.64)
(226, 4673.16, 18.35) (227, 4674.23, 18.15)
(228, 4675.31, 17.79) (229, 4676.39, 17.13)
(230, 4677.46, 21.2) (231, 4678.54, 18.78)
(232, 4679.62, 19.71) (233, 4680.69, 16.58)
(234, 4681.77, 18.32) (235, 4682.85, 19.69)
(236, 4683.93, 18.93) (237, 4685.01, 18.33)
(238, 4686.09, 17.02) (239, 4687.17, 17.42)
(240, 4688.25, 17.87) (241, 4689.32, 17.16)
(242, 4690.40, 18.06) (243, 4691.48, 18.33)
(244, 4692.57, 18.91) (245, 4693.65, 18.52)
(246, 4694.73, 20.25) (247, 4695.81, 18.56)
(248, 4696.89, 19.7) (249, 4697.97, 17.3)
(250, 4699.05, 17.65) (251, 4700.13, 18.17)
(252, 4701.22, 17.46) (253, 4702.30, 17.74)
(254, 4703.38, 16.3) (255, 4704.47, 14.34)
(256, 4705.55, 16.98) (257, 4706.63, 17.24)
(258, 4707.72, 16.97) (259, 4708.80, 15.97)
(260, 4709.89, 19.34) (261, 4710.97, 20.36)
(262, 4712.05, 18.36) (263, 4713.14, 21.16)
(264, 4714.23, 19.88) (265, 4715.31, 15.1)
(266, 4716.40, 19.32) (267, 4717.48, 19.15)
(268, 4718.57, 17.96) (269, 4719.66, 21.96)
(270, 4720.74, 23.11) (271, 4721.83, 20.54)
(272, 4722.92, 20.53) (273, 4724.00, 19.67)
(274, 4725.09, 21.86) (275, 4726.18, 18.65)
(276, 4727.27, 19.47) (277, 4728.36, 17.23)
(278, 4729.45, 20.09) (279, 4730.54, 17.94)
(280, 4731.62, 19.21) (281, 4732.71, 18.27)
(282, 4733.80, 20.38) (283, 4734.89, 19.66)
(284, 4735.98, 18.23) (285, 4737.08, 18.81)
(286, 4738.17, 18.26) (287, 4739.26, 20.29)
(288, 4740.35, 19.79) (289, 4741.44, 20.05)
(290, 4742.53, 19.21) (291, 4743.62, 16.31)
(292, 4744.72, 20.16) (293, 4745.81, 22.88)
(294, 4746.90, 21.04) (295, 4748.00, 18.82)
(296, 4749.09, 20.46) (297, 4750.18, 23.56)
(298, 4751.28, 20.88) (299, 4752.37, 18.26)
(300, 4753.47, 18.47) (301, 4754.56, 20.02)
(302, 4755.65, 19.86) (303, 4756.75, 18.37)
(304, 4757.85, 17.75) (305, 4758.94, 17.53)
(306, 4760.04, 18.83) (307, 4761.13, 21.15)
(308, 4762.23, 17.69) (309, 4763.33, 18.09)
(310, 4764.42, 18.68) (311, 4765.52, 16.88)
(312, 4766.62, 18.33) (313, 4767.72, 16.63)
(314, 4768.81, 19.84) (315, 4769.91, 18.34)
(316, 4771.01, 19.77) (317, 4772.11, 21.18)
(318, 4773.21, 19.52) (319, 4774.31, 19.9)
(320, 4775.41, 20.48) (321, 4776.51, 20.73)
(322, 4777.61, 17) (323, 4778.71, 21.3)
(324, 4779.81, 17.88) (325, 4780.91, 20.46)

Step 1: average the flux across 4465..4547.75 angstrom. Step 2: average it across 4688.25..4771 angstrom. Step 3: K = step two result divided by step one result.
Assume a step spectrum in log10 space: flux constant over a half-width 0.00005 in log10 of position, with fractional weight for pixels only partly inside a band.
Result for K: 1.04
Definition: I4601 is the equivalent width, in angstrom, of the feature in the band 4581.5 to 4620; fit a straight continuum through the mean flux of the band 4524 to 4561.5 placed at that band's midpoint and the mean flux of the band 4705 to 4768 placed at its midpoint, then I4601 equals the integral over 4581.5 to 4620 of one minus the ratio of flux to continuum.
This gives -1.9 angstrom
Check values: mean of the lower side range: 17.7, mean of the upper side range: 19.2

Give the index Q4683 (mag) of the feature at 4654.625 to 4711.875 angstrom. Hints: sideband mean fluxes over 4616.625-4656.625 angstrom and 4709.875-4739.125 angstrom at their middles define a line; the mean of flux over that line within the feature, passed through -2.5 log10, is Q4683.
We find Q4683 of 0.06 mag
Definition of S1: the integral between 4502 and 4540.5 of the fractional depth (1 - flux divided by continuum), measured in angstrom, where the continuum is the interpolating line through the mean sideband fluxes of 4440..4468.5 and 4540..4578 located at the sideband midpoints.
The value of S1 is -1.4 angstrom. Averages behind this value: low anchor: 16.3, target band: 18.4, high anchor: 18.6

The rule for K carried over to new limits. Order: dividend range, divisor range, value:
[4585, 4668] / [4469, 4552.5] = 1.04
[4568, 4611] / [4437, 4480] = 1.11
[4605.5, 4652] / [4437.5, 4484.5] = 1.12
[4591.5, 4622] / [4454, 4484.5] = 1.12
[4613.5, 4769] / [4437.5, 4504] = 1.09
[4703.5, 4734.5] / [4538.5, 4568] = 1.04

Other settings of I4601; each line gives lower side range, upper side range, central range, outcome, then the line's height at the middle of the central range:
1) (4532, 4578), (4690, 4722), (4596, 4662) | -1.9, 18.4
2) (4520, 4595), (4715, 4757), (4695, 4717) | 1.7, 19.4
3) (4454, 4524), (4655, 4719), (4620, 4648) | -1.0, 18.2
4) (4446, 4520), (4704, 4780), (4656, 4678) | 0.3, 18.8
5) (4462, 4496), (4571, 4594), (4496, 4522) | -1.7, 18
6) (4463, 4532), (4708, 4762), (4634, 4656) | 1.3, 19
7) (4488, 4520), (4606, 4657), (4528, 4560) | 1.8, 18.7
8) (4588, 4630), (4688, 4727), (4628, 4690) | 2.1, 19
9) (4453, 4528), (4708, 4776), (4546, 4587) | -0.8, 18.3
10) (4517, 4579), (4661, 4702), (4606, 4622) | -1.5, 18.3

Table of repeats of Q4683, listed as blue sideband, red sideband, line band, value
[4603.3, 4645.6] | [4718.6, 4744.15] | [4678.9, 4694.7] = 0.07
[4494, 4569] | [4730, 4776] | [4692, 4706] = 0.07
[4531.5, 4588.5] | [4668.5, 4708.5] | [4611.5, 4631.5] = -0.13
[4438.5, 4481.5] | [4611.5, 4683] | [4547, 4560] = 0.02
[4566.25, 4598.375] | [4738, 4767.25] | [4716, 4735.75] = -0.03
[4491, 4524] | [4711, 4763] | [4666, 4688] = 0.08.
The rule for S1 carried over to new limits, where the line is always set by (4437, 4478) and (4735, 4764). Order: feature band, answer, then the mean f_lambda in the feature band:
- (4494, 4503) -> -0.8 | 18.8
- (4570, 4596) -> -1.5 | 19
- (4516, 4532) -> -0.7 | 18.2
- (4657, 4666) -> -0.4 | 19.5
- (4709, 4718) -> 0.1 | 19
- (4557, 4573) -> -1.3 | 19.2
